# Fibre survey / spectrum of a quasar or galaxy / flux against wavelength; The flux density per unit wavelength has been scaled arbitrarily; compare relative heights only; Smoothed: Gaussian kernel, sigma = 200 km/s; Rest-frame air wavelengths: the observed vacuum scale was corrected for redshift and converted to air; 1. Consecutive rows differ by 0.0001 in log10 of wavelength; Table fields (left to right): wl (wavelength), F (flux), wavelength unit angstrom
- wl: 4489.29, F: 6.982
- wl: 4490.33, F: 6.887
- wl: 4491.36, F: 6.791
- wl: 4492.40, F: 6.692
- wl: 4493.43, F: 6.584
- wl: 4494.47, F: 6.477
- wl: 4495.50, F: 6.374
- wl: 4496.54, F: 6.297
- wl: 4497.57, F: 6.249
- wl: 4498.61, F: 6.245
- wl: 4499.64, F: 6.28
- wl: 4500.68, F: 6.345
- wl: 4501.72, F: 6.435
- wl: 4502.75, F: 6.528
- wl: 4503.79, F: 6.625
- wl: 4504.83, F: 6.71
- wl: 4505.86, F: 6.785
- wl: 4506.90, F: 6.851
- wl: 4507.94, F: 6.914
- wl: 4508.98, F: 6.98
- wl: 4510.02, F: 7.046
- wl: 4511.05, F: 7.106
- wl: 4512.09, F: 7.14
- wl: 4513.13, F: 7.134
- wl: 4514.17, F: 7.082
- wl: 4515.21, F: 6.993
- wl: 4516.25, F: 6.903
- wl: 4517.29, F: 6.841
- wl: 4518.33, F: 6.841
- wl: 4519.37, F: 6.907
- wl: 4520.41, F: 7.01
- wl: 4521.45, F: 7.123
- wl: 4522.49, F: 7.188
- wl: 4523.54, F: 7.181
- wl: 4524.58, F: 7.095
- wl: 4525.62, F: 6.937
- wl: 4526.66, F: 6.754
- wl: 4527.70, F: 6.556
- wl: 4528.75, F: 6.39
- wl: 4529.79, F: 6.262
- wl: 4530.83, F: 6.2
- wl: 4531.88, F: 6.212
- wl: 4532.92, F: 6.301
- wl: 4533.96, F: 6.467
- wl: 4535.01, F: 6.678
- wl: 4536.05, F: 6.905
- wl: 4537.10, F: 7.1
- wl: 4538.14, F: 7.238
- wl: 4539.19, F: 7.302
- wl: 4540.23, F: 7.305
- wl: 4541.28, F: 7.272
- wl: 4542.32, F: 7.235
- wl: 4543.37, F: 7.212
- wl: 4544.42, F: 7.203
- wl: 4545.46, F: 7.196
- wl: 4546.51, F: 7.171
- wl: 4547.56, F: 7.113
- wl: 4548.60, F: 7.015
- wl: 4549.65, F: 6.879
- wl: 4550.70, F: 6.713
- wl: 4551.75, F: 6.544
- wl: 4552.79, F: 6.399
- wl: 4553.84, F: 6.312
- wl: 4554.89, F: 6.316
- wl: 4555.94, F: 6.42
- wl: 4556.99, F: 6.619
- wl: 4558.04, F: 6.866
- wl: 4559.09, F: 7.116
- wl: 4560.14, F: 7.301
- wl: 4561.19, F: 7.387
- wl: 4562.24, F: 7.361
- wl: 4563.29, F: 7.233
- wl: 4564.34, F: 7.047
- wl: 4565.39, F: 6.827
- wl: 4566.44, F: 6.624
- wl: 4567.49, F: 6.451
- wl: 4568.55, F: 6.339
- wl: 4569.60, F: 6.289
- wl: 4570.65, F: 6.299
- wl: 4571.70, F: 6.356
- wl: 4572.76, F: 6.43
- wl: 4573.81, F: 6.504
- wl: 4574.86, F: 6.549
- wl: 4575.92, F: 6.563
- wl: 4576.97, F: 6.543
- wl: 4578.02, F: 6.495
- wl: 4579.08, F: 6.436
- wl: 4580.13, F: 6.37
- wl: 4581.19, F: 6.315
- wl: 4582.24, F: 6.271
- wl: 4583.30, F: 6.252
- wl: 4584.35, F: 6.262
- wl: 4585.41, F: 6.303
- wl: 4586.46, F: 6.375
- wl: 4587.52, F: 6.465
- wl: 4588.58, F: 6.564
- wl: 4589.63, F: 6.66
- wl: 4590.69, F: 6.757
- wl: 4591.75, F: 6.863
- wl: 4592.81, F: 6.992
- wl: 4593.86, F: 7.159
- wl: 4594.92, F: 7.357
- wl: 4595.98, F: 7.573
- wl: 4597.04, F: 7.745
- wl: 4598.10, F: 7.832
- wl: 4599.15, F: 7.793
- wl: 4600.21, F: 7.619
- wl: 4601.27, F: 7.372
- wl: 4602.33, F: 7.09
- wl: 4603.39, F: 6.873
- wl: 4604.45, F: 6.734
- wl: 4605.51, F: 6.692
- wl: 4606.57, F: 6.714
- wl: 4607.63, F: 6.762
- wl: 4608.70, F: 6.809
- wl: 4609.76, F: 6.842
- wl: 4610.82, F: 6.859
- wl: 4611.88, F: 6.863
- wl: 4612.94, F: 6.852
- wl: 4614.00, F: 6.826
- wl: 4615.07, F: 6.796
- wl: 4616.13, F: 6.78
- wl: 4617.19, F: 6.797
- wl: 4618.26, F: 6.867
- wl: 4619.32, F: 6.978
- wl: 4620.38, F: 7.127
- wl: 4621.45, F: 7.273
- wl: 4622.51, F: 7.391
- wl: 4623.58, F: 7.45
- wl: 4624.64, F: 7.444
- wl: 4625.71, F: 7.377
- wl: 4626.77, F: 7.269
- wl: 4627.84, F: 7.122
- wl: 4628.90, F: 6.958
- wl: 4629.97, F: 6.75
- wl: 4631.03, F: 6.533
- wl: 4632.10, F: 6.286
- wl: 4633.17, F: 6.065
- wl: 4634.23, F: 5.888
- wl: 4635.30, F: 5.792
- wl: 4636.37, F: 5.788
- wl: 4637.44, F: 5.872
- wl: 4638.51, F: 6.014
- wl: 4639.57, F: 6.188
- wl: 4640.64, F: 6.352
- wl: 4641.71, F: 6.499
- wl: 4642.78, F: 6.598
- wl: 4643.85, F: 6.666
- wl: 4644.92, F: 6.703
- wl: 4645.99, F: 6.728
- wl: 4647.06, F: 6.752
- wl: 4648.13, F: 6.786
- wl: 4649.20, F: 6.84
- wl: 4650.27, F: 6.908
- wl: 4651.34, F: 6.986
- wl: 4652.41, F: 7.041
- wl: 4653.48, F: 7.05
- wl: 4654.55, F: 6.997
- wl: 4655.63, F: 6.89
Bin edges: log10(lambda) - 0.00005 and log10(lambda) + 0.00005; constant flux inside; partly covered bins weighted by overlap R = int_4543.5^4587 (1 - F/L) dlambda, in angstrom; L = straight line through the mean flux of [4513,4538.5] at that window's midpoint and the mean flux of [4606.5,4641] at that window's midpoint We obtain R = 0.7 angstrom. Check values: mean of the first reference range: 6.8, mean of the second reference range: 6.72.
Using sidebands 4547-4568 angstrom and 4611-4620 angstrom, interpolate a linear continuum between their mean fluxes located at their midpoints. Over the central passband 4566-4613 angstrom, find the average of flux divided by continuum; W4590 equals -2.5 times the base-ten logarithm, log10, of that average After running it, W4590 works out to 0.01 mag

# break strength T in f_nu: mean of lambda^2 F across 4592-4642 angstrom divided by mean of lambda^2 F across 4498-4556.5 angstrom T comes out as 1.0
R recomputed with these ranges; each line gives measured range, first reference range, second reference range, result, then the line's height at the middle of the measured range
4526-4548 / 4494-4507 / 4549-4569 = -0.7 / 6.66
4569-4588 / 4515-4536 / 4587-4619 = 1.4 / 6.92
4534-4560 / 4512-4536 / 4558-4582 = -0.7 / 6.73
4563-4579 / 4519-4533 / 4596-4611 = 1.0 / 6.97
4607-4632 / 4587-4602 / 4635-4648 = -0.9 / 6.75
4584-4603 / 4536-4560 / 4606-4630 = -0.2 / 6.98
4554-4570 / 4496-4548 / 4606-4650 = 0.0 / 6.79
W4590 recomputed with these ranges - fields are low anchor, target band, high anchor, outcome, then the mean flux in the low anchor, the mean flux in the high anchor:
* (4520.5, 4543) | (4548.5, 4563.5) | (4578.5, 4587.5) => -0.035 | 6.85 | 6.33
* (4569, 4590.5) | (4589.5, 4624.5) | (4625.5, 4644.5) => -0.104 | 6.42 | 6.43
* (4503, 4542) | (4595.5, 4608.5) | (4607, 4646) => -0.074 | 6.87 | 6.71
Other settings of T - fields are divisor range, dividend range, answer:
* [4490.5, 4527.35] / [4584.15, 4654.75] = 1.06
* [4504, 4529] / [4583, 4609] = 1.04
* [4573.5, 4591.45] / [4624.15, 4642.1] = 1.03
